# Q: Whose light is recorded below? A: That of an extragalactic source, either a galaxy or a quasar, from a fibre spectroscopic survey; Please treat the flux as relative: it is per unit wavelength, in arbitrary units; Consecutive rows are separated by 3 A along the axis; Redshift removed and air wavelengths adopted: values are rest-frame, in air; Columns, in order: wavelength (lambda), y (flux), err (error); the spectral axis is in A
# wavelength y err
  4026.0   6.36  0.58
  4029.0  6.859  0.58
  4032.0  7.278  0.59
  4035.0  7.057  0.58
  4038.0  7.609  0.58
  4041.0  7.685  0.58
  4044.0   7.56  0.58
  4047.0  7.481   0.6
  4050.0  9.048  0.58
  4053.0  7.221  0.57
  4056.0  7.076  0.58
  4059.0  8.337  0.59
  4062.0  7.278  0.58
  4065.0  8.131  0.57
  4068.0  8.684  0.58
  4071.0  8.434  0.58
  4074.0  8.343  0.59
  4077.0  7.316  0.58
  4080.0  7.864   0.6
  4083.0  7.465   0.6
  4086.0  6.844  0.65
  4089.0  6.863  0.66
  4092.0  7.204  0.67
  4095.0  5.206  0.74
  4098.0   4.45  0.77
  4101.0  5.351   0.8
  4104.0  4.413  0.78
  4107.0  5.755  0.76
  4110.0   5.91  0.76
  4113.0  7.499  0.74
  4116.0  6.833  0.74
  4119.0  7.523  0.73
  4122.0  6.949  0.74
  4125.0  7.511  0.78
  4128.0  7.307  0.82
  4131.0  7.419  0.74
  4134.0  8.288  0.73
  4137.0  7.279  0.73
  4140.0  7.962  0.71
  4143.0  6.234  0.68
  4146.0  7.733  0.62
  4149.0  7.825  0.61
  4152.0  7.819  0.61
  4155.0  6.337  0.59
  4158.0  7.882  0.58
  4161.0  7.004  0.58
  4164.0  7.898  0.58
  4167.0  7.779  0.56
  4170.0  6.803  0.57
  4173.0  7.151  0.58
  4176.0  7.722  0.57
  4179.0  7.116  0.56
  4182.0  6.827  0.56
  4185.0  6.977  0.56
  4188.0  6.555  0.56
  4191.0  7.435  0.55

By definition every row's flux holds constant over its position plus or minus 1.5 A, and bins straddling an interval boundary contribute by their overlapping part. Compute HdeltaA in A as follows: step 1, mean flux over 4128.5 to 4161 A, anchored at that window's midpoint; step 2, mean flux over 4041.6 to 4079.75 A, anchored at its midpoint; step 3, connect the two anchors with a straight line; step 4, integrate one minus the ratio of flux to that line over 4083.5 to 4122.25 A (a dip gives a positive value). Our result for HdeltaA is 7.3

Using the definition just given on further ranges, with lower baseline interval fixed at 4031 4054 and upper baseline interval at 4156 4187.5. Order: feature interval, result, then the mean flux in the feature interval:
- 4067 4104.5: 3.4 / 6.84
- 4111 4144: 0.3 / 7.34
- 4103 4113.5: 2.3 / 5.81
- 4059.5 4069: -0.6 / 8.03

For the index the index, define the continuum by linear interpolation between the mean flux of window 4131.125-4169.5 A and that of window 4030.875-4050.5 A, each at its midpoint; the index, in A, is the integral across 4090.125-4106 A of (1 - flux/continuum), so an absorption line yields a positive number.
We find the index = 4.6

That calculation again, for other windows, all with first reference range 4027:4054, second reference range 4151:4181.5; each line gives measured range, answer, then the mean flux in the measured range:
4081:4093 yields 0.5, 7.12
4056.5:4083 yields -1.8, 7.98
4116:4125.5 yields 0.2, 7.23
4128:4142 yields -0.5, 7.64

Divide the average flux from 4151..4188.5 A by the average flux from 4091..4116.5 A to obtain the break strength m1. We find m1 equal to 1.25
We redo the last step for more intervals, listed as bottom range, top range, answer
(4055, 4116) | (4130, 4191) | 1.06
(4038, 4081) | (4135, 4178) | 0.94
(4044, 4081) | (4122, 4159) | 0.94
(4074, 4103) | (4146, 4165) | 1.14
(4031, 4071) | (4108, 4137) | 0.93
